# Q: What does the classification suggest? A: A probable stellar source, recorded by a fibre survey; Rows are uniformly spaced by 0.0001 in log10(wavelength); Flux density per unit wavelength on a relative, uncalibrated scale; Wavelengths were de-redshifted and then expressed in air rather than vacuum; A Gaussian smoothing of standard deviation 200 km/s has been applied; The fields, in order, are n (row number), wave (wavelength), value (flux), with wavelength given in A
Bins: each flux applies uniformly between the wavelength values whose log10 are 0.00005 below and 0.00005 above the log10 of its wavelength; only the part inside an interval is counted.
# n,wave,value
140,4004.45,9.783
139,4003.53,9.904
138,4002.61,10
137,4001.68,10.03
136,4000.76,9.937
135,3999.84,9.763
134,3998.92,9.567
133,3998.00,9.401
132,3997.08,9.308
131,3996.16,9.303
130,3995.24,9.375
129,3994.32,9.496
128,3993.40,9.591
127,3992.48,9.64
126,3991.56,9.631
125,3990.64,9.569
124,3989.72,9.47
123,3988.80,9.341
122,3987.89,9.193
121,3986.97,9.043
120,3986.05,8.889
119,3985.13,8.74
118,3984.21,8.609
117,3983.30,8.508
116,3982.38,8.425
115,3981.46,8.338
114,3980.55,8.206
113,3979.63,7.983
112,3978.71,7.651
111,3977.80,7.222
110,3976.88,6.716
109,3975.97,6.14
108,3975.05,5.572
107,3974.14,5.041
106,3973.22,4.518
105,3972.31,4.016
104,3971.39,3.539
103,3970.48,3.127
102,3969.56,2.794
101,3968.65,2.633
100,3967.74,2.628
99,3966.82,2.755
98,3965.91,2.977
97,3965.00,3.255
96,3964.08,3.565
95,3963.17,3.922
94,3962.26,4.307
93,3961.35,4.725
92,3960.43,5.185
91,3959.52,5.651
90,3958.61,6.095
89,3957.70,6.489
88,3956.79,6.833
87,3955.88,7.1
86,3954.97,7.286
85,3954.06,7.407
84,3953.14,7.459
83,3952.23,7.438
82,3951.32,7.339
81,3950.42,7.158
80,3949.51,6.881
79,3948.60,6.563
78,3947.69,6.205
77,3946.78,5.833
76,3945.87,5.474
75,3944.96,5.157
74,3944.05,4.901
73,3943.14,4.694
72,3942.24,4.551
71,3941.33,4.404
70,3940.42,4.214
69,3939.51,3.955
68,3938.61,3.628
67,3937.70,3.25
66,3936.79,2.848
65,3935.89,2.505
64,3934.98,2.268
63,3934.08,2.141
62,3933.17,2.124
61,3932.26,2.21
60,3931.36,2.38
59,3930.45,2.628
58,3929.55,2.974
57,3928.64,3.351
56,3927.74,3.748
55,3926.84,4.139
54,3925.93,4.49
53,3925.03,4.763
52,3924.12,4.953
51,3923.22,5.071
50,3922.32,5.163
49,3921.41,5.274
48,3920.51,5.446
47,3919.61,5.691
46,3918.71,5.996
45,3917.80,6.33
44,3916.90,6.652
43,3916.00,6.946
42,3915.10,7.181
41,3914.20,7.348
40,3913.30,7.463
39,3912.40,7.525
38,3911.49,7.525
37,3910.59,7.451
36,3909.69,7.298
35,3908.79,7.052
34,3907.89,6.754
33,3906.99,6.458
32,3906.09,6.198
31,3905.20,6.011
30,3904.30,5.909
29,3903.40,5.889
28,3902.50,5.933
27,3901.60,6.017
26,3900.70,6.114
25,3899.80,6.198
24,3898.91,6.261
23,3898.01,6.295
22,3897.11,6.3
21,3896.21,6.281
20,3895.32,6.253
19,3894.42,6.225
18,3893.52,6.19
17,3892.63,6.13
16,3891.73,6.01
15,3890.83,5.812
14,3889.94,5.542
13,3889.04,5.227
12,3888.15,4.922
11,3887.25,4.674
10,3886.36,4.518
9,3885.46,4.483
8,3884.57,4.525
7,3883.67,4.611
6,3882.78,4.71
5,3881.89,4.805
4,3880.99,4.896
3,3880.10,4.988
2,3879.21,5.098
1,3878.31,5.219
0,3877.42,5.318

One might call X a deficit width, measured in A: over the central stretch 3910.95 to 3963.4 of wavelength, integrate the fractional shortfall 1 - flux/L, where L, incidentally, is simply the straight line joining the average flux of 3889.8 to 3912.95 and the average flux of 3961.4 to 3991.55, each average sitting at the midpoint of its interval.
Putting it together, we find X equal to 9.06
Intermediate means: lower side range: 6.39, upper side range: 6.19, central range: 5.2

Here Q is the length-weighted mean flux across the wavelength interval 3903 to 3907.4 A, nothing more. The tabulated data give 6.1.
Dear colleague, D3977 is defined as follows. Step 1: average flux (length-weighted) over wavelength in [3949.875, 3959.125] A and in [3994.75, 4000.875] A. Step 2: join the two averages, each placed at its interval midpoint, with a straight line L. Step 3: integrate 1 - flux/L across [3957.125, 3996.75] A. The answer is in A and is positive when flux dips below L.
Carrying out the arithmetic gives 8.9 A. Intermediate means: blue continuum 7.05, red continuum 9.5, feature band 6.57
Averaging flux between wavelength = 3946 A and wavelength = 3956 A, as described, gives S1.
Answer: 6.92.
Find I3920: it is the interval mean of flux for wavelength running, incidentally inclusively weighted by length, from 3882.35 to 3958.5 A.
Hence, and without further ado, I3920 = 5.47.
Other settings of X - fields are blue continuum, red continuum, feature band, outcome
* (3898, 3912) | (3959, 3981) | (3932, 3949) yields 4.4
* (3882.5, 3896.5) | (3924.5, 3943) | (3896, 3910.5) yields -4.9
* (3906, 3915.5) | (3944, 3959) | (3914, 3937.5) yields 8.8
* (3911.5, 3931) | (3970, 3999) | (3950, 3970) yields 4.7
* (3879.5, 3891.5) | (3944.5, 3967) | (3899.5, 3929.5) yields -4.1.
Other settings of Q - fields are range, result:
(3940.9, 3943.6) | 4.56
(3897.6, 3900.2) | 6.26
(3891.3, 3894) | 6.11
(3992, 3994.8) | 9.57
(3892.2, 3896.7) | 6.22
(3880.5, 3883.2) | 4.81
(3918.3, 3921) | 5.72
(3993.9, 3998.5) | 9.38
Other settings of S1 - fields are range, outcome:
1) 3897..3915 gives 6.62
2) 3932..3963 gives 5.14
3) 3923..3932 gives 3.78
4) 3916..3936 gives 4.19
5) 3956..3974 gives 4.23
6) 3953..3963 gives 6.12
